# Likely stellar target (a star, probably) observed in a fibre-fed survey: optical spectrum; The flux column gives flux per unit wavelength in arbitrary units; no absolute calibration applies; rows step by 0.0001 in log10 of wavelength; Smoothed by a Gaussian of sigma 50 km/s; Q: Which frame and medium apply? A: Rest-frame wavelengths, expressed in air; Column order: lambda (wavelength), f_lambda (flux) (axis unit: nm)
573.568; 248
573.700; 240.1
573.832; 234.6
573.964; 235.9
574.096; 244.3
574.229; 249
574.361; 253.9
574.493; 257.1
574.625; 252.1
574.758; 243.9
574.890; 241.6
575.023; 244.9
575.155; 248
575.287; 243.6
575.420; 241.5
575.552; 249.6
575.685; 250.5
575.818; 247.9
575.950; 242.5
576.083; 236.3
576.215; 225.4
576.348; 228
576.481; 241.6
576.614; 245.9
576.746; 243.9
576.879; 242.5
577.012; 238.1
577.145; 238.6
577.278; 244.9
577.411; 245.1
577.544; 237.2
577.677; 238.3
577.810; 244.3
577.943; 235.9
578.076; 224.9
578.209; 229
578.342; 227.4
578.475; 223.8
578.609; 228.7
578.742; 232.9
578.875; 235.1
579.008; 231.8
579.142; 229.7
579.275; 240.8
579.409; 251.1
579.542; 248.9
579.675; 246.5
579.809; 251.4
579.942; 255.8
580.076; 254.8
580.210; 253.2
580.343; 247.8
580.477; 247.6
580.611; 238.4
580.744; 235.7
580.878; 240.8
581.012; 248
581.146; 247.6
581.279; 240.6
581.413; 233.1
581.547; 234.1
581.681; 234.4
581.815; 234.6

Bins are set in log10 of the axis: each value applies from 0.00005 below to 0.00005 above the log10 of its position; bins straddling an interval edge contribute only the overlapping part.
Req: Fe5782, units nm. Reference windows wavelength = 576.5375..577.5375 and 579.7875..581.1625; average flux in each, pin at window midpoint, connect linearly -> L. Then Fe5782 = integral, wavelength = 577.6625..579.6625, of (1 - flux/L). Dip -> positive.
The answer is 0.08 nm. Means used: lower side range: 242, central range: 235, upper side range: 247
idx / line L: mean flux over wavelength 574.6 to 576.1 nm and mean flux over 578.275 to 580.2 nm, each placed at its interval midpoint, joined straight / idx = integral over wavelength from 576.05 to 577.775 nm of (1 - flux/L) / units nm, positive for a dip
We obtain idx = 0.03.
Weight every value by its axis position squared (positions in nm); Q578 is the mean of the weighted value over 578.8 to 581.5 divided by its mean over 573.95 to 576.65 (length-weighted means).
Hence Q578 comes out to 1.02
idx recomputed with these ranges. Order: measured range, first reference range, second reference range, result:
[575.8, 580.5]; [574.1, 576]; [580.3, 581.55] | 0.088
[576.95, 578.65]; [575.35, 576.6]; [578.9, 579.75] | 0.040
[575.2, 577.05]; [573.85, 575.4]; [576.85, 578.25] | 0.005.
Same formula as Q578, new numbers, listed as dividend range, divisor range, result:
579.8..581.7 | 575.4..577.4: 1.03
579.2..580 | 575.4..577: 1.04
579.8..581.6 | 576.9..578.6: 1.05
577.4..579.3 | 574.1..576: 0.95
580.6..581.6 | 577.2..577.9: 1.01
